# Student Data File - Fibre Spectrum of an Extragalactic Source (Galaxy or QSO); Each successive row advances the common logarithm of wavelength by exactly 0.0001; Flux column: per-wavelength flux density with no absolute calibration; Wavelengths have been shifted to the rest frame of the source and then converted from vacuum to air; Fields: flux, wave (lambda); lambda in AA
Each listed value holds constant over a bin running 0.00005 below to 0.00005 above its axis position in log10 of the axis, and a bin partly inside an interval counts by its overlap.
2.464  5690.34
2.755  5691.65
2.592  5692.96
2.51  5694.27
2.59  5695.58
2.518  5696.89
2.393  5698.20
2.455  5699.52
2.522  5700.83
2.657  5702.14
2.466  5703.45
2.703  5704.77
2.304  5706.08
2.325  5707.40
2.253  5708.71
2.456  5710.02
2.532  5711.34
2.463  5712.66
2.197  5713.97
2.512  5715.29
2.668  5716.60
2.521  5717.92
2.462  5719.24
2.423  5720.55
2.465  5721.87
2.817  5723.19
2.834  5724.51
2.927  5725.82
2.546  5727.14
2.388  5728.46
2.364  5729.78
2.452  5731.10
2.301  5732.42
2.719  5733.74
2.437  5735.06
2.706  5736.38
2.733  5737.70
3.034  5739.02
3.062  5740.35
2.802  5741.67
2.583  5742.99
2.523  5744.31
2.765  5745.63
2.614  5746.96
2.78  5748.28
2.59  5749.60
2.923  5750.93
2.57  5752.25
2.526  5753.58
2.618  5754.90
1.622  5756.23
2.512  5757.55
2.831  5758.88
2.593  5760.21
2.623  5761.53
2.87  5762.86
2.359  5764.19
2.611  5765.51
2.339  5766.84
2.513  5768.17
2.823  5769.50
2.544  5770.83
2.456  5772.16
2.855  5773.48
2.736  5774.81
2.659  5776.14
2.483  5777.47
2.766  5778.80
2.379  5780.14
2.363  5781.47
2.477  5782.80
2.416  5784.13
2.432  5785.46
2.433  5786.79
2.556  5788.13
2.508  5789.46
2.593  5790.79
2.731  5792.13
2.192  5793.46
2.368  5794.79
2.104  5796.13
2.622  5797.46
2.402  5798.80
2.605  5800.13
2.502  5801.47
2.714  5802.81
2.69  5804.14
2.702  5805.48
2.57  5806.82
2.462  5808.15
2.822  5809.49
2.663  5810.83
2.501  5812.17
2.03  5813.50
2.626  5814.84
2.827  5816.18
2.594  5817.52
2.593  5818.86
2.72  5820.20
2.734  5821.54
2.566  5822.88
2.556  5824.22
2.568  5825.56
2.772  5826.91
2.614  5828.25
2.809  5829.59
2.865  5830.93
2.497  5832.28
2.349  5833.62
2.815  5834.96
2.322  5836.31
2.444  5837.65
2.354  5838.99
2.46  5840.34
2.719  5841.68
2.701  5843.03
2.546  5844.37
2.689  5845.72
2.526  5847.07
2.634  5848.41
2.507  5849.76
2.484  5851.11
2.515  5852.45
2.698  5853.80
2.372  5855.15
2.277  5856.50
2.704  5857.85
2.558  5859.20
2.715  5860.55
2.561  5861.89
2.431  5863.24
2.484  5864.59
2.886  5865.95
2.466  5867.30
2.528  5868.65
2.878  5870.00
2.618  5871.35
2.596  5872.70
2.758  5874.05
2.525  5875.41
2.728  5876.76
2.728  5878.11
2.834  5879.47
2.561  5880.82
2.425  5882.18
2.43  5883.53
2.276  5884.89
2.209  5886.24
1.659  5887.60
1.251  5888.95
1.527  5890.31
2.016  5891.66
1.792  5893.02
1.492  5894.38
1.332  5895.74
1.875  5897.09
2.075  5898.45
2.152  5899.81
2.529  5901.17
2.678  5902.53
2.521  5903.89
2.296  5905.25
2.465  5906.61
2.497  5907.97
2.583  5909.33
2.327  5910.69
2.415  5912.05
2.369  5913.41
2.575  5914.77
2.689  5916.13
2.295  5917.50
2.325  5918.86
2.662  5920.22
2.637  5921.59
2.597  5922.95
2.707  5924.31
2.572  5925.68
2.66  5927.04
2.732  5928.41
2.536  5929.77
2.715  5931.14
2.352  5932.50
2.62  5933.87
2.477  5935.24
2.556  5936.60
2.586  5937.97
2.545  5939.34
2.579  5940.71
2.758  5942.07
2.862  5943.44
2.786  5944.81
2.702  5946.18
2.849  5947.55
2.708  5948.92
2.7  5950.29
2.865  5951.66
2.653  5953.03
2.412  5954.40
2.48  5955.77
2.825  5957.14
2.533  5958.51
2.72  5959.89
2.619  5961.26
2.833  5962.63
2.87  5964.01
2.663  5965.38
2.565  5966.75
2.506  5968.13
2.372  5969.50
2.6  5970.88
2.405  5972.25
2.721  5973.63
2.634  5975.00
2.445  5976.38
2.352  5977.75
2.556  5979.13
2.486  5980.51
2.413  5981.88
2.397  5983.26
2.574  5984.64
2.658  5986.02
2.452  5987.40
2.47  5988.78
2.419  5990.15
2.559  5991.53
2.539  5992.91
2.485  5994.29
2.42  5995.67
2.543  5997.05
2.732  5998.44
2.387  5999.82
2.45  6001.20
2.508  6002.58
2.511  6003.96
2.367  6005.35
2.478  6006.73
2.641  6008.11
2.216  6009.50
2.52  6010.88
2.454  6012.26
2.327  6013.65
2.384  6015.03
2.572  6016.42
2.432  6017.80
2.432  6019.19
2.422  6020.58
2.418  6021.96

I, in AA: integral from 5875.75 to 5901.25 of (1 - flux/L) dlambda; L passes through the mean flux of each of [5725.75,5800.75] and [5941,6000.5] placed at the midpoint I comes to 4.8 AA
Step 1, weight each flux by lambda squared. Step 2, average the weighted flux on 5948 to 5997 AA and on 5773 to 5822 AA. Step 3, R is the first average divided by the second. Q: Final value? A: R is 1.07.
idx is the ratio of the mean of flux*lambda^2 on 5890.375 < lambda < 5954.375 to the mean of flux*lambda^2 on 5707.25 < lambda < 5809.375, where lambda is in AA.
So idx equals 1.0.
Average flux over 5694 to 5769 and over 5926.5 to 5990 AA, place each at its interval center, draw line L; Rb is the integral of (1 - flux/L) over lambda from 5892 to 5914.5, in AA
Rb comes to 3.3 AA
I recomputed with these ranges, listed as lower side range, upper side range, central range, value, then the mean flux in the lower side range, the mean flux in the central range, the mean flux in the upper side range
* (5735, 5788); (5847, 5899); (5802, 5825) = -1.14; 2.6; 2.61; 2.36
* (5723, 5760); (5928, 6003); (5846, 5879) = 0.12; 2.62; 2.59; 2.58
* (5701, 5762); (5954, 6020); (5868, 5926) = 4.33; 2.57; 2.35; 2.52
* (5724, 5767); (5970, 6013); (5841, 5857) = 0.03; 2.61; 2.56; 2.5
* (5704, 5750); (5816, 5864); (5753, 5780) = 0.18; 2.58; 2.56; 2.58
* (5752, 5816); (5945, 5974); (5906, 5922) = 0.82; 2.53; 2.48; 2.65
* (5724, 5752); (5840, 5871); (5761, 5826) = 1.77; 2.67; 2.56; 2.58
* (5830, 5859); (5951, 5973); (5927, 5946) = -0.16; 2.55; 2.63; 2.62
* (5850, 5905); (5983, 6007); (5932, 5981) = -3.34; 2.35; 2.62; 2.5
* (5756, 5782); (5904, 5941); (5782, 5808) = 0.54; 2.56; 2.51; 2.53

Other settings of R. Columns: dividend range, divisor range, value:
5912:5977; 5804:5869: 1.05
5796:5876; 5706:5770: 1.04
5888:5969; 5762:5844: 1.00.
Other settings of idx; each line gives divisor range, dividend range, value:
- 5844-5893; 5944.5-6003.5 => 1.09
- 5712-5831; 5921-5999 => 1.07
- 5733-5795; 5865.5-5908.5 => 0.92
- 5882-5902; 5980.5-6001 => 1.34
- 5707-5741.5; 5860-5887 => 1.06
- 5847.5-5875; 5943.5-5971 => 1.07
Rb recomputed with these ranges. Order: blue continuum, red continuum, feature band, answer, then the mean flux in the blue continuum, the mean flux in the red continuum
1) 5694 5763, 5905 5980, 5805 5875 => -0.3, 2.57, 2.59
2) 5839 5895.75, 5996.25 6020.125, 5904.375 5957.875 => -3.3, 2.42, 2.47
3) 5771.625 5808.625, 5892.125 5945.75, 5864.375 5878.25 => -1.0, 2.53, 2.44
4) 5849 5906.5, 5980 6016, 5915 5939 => -1.6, 2.36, 2.48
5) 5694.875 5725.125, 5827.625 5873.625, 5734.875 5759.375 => -1.2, 2.5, 2.58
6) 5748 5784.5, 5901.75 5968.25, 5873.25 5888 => 0.6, 2.56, 2.6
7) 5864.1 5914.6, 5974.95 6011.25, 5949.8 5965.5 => -1.6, 2.32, 2.49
